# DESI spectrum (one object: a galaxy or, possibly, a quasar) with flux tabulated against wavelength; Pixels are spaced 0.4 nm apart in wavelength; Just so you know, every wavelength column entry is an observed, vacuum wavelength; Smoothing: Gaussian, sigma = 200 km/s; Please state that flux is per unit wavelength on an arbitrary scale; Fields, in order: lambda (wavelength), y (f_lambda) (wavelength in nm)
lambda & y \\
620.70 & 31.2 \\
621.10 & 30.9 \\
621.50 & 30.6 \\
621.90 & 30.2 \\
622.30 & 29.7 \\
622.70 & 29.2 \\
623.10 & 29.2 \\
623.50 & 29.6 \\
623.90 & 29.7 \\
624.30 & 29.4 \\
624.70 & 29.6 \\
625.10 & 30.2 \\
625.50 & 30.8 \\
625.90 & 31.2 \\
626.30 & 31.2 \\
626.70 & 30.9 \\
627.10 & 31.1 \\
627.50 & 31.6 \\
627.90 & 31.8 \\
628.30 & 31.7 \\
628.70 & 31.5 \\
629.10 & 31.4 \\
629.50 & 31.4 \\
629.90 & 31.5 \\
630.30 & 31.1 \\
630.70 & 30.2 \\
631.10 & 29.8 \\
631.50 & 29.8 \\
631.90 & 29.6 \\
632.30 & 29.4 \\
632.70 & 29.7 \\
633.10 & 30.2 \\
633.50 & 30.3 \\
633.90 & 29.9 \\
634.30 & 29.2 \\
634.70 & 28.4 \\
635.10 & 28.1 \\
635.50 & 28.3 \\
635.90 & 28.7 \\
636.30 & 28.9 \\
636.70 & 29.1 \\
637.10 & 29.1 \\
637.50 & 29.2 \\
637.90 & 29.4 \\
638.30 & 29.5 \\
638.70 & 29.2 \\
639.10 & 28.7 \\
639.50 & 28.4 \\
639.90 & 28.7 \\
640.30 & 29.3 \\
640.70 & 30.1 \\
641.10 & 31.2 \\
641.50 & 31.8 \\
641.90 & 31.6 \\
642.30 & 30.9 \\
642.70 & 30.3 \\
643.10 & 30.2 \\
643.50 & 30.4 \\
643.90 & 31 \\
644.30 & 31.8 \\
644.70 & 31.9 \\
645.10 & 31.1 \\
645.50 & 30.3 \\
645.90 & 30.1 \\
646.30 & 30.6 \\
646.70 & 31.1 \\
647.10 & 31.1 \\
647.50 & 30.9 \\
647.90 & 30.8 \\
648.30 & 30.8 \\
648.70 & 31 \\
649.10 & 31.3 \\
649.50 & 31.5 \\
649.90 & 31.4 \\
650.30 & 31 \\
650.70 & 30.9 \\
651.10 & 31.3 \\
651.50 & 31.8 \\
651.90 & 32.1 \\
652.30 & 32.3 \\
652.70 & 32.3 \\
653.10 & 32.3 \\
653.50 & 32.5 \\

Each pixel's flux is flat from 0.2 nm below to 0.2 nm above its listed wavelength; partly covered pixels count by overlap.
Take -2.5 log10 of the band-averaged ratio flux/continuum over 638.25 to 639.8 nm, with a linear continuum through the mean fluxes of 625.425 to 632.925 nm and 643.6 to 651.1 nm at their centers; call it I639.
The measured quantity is 0.07 mag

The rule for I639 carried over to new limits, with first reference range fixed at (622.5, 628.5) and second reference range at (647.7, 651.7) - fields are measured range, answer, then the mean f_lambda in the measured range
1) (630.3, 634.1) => 0.03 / 29.9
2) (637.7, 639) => 0.06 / 29.3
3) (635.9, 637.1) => 0.07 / 29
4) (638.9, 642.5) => 0.03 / 30.1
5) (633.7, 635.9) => 0.07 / 28.8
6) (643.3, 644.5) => 0.00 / 31.1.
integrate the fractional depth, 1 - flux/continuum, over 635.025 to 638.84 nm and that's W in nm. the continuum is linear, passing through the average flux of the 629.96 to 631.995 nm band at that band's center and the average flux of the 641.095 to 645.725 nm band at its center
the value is 0.20 nm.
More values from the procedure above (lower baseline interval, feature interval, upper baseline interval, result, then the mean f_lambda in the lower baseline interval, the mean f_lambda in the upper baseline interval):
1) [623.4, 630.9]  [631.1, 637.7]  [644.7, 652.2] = 0.36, 30.9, 31.1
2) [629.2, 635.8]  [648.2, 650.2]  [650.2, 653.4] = 0.02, 29.8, 31.8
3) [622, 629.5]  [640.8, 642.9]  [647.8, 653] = 0.00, 30.6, 31.5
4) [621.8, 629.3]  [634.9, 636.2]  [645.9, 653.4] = 0.10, 30.5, 31.3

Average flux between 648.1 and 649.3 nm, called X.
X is 31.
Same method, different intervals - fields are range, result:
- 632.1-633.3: 29.8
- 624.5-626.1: 30.5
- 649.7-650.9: 31.1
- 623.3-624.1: 29.7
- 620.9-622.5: 30.3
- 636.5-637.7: 29.1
